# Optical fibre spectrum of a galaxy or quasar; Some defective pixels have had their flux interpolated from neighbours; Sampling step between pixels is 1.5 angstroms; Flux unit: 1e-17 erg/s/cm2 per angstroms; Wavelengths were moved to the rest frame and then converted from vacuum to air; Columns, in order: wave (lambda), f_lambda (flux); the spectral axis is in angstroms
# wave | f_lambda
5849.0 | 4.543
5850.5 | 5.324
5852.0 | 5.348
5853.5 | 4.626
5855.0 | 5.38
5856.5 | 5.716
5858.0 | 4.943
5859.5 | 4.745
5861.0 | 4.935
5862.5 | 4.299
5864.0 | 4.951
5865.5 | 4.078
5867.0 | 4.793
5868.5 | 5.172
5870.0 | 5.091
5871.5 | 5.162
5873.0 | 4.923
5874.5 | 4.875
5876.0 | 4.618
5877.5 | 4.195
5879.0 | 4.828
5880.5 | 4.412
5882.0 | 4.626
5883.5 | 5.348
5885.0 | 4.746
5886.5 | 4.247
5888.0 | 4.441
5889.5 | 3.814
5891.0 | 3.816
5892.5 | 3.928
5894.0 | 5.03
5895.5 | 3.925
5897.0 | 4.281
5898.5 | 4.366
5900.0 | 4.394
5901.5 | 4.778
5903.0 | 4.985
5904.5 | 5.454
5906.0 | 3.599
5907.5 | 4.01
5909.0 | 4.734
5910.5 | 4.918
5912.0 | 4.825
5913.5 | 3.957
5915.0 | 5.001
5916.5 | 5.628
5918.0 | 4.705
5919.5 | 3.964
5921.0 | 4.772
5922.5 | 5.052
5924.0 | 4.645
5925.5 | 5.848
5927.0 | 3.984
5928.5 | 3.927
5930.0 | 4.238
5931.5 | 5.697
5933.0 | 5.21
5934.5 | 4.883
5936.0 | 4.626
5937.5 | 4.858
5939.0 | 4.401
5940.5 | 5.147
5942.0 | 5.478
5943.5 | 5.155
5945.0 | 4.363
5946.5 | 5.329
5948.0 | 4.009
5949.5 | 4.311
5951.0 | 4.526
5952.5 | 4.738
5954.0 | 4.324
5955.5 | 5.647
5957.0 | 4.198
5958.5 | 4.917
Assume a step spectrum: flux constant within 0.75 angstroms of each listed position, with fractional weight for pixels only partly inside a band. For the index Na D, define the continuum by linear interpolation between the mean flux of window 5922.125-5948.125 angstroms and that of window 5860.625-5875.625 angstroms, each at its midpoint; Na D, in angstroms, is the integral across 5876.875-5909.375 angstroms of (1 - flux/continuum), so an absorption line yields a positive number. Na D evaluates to 2.5 angstroms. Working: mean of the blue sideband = 4.82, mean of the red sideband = 4.84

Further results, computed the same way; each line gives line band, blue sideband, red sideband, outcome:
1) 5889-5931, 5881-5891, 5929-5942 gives 1.4 angstroms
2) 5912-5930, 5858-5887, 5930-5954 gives 0.5 angstroms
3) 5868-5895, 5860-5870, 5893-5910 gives 0.1 angstroms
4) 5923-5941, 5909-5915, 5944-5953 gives -0.8 angstroms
